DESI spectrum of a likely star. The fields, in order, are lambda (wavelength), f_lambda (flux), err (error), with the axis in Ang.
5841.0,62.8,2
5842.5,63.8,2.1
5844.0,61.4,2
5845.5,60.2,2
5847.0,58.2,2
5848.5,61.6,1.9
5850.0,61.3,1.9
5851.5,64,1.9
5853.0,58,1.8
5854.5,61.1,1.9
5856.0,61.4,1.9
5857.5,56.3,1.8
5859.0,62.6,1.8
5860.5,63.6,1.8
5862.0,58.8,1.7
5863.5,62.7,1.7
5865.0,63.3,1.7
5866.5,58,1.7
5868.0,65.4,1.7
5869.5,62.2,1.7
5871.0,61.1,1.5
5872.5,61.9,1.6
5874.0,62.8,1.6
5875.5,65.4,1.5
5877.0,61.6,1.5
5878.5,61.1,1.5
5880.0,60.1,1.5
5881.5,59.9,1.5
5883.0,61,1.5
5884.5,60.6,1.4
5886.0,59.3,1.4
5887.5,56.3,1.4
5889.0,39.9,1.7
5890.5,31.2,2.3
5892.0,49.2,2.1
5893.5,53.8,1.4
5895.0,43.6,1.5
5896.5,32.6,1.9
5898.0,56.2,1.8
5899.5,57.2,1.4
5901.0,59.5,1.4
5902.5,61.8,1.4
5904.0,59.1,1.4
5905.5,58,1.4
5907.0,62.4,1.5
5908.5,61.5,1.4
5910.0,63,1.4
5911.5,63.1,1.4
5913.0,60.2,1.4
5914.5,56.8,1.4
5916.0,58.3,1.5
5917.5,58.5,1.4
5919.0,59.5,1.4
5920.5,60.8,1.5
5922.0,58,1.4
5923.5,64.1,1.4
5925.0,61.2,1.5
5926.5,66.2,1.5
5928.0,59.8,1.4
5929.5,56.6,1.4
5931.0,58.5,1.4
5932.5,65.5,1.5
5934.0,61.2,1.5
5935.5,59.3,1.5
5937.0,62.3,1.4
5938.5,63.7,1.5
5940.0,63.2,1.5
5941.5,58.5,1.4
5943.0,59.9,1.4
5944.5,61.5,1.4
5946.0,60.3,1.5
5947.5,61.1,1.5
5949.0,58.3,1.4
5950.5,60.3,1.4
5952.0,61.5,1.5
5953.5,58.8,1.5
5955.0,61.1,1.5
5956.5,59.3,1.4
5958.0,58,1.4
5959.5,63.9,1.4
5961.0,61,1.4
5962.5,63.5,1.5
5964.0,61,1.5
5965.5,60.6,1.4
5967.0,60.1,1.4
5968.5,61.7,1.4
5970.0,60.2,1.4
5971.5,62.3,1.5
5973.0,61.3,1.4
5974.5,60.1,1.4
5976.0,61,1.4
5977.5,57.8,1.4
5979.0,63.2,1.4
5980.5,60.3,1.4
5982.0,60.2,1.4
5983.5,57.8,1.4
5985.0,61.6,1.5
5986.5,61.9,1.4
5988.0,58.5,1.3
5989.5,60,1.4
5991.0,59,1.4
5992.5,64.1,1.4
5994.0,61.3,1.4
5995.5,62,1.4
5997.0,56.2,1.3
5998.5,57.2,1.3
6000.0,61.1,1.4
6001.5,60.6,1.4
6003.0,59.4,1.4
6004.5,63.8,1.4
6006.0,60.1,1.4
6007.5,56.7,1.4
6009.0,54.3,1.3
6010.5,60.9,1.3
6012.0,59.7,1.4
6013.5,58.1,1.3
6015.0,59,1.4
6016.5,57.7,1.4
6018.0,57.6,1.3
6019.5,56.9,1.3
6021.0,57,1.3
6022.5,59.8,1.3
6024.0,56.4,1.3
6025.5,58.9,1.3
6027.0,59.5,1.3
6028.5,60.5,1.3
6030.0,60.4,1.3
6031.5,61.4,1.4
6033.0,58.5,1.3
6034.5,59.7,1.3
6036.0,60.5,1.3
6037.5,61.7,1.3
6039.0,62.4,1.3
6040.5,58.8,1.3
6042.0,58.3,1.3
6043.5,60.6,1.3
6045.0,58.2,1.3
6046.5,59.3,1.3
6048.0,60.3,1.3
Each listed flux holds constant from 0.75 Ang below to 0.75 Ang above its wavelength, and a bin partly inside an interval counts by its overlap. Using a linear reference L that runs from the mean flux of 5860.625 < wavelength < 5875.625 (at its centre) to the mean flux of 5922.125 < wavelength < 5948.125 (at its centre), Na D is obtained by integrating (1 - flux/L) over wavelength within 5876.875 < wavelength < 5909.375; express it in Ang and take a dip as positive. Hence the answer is 3.7 Ang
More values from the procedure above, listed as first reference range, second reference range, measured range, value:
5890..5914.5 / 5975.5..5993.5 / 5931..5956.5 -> -1.4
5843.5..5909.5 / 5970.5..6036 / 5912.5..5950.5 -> -1.1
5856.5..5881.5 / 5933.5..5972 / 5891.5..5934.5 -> 2.1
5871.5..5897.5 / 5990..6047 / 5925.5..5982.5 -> -4.0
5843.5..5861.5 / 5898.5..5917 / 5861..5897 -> 2.3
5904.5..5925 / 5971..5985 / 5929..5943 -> -0.1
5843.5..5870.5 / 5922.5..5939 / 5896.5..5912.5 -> 0.7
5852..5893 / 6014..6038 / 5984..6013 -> -0.4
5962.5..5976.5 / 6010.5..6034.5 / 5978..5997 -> -0.1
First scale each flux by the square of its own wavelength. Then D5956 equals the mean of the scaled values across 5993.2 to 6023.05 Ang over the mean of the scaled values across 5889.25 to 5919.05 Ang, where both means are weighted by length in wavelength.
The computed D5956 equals 1.1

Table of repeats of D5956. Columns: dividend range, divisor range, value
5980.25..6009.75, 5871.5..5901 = 1.14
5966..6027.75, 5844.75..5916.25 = 1.06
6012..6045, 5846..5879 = 1.02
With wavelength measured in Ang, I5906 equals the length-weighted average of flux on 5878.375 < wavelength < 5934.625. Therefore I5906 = 57.2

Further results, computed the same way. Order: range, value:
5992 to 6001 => 60.2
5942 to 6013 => 60.3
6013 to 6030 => 58.4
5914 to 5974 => 60.7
